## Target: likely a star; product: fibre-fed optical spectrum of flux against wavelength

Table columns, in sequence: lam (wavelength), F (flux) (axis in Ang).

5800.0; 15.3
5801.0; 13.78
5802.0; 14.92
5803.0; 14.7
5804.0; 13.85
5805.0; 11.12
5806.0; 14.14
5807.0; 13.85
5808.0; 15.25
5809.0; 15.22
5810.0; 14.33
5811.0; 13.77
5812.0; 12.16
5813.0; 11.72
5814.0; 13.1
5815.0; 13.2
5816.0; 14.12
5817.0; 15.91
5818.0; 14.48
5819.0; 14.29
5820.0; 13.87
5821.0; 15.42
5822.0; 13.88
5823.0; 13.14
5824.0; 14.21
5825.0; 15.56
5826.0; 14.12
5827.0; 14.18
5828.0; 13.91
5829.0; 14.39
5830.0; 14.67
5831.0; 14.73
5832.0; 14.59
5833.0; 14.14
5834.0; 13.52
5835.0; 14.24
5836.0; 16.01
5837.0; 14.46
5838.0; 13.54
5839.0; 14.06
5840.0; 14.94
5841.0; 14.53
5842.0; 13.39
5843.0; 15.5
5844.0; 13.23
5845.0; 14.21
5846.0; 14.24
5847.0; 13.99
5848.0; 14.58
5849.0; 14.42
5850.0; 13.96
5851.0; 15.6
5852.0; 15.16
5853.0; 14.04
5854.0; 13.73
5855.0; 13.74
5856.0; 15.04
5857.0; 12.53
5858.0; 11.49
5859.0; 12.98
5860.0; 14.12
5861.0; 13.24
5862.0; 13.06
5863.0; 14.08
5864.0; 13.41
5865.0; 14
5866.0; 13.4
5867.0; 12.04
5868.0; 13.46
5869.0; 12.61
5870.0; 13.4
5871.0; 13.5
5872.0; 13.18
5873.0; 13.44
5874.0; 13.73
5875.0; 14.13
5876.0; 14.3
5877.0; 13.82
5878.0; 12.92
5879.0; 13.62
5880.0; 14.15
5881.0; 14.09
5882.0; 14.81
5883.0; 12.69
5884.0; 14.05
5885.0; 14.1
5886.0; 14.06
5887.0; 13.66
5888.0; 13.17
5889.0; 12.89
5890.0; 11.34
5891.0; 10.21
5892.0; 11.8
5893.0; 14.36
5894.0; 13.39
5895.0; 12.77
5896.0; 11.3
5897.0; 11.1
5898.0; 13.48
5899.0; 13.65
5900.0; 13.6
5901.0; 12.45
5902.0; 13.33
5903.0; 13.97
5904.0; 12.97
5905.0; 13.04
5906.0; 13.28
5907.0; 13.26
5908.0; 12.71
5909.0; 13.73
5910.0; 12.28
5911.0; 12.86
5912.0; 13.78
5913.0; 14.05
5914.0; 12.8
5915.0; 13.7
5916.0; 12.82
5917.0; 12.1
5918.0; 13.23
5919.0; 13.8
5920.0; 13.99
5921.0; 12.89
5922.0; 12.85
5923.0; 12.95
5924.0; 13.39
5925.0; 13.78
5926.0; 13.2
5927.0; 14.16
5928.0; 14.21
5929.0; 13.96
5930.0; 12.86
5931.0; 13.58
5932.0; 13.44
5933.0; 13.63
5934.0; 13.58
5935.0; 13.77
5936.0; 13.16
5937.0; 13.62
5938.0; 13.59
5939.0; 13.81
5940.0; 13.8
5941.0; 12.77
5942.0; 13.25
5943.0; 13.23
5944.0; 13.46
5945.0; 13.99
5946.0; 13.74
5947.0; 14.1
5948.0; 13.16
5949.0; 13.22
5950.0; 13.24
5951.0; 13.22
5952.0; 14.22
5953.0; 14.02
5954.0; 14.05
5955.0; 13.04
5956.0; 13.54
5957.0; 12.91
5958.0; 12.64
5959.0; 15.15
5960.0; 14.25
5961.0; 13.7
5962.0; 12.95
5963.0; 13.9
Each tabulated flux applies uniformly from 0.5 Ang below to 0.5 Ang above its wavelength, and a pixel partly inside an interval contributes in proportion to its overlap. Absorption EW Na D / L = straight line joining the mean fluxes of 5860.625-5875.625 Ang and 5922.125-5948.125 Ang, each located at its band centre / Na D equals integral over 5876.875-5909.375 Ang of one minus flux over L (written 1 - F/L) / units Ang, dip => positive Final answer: 0.7 Ang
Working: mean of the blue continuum 13.4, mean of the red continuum 13.5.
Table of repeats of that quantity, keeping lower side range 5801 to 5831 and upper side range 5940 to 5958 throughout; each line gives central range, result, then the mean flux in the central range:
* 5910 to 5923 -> 0.40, 13.2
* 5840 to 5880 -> 0.30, 13.8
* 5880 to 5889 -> -0.03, 13.8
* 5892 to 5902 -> 0.61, 12.9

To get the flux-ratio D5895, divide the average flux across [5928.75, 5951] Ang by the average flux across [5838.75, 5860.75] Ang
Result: 0.96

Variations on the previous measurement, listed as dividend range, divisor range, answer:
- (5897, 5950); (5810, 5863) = 0.95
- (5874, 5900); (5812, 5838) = 0.93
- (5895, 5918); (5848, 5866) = 0.94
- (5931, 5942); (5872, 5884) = 0.98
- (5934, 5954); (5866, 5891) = 1.01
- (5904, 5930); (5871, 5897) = 1.00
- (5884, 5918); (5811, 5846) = 0.92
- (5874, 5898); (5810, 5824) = 0.95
